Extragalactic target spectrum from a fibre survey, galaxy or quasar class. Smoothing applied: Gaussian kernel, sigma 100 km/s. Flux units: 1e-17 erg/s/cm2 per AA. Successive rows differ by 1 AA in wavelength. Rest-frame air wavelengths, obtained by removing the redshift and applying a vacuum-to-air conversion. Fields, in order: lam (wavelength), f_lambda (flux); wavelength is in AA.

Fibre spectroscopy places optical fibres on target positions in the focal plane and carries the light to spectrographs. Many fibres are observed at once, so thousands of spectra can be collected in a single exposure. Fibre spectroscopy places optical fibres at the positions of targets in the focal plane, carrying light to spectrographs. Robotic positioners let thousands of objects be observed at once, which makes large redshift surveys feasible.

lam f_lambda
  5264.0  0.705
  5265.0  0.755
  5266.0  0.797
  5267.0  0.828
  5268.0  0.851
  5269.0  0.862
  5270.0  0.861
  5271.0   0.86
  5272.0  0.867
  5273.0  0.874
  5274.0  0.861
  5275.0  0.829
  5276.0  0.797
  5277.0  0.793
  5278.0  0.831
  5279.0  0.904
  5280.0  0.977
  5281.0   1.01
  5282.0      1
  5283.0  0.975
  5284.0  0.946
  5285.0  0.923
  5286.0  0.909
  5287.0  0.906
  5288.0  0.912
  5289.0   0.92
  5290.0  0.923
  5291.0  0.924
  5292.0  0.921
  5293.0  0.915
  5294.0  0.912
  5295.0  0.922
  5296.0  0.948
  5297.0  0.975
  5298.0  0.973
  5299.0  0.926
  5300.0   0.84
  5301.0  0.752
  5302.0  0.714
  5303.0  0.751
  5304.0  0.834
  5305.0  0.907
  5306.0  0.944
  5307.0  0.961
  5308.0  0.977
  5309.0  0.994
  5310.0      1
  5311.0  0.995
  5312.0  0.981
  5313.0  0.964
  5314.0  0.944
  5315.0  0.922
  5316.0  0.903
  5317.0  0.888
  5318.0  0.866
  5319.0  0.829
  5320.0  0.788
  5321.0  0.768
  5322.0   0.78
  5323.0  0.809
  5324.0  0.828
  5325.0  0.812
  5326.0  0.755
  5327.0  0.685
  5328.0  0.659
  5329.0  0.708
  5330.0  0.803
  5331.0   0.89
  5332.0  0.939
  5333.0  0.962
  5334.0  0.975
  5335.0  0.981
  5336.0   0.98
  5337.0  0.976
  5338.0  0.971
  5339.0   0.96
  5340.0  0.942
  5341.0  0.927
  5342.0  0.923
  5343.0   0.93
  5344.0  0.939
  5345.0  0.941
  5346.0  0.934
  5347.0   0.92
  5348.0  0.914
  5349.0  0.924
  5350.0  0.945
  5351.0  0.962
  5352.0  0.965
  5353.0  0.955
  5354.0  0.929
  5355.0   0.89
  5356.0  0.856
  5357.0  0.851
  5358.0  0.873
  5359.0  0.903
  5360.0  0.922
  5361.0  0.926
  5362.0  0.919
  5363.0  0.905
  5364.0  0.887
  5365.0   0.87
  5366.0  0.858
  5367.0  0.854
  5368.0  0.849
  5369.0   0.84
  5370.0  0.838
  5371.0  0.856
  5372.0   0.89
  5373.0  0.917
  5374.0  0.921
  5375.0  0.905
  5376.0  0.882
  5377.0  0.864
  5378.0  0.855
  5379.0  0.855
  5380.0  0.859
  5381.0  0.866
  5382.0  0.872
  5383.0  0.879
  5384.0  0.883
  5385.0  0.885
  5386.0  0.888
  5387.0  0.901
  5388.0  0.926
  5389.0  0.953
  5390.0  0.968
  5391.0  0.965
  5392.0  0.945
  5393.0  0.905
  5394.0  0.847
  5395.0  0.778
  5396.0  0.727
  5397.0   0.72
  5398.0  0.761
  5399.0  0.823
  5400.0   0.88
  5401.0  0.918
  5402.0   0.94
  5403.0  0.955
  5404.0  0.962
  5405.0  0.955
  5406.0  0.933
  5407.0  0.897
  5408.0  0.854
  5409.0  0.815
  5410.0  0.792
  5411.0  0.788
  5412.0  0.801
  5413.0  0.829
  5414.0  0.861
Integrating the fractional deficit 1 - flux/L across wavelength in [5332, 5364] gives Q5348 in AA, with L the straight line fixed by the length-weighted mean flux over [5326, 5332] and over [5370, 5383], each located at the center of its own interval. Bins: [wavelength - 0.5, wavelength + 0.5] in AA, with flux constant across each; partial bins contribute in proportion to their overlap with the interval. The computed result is -4.9 AA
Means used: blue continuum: 0.765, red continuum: 0.877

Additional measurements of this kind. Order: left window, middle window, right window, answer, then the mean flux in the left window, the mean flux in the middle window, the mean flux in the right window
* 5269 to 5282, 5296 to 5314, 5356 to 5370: -0.7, 0.877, 0.913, 0.879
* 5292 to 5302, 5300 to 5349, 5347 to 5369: 0.8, 0.898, 0.886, 0.902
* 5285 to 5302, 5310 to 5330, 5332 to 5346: 2.0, 0.906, 0.839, 0.953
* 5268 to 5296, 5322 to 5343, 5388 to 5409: 0.5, 0.901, 0.873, 0.884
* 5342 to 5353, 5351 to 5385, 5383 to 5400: 0.7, 0.938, 0.886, 0.868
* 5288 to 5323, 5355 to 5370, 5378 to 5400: 0.0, 0.898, 0.878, 0.867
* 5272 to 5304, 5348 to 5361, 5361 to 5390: -0.4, 0.894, 0.915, 0.884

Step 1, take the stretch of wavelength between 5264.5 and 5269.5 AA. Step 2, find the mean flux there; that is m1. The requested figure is 0.819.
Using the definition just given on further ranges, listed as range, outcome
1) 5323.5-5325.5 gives 0.82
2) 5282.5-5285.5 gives 0.948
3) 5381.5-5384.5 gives 0.878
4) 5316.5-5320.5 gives 0.843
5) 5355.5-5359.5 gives 0.871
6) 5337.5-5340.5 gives 0.958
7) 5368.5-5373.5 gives 0.868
